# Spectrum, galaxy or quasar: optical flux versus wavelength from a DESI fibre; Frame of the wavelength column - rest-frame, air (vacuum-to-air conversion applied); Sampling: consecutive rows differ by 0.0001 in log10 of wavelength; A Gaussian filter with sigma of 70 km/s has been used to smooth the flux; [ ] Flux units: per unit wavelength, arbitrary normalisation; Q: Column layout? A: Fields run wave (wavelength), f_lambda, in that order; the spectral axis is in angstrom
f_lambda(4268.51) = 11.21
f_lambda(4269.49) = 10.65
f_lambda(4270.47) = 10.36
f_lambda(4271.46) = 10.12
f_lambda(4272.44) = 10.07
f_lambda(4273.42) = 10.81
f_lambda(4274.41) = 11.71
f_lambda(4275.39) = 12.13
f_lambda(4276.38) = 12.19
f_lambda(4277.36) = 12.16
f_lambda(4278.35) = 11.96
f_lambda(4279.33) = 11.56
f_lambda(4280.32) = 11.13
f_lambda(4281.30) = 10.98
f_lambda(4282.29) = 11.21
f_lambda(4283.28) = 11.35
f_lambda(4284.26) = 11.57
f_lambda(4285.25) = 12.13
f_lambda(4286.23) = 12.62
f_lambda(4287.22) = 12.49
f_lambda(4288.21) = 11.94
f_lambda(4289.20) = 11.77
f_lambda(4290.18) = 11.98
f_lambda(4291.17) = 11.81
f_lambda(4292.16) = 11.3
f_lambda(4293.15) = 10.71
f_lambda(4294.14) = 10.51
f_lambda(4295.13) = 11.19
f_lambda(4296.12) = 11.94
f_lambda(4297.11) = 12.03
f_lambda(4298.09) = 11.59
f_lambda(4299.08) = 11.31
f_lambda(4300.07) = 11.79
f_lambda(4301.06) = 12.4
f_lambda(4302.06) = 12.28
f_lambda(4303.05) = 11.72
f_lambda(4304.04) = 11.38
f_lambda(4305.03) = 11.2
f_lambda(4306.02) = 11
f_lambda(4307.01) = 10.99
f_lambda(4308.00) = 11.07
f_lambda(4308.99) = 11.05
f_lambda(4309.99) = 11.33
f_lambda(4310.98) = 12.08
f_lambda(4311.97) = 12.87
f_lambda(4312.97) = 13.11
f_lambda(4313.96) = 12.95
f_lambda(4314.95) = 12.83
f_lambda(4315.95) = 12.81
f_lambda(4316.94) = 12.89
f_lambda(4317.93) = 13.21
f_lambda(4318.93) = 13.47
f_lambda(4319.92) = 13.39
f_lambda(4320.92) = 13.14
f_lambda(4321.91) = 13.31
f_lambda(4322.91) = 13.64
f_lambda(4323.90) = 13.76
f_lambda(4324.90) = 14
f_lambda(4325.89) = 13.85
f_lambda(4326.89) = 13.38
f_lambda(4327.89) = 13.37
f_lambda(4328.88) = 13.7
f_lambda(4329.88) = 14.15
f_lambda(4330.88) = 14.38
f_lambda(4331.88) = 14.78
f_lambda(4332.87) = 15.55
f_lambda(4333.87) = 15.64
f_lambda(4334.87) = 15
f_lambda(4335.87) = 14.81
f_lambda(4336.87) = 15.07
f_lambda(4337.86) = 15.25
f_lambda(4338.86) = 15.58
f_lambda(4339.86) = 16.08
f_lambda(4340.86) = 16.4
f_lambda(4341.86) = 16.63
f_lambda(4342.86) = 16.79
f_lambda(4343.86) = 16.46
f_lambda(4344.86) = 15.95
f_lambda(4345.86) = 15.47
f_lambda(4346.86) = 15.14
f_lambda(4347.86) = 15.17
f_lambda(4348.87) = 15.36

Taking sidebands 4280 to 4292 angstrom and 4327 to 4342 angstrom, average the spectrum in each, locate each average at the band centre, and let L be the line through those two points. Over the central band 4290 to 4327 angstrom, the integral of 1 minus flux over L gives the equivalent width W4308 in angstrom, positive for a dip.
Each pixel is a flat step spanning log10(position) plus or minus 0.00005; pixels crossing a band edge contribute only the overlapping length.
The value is 2.88 angstrom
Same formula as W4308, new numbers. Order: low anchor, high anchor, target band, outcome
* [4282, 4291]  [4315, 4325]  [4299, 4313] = 1.2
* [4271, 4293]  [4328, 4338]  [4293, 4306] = 1.2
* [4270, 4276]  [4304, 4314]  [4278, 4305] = -0.8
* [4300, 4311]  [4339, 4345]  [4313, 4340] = 0.5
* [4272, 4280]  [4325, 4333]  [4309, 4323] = 0.6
